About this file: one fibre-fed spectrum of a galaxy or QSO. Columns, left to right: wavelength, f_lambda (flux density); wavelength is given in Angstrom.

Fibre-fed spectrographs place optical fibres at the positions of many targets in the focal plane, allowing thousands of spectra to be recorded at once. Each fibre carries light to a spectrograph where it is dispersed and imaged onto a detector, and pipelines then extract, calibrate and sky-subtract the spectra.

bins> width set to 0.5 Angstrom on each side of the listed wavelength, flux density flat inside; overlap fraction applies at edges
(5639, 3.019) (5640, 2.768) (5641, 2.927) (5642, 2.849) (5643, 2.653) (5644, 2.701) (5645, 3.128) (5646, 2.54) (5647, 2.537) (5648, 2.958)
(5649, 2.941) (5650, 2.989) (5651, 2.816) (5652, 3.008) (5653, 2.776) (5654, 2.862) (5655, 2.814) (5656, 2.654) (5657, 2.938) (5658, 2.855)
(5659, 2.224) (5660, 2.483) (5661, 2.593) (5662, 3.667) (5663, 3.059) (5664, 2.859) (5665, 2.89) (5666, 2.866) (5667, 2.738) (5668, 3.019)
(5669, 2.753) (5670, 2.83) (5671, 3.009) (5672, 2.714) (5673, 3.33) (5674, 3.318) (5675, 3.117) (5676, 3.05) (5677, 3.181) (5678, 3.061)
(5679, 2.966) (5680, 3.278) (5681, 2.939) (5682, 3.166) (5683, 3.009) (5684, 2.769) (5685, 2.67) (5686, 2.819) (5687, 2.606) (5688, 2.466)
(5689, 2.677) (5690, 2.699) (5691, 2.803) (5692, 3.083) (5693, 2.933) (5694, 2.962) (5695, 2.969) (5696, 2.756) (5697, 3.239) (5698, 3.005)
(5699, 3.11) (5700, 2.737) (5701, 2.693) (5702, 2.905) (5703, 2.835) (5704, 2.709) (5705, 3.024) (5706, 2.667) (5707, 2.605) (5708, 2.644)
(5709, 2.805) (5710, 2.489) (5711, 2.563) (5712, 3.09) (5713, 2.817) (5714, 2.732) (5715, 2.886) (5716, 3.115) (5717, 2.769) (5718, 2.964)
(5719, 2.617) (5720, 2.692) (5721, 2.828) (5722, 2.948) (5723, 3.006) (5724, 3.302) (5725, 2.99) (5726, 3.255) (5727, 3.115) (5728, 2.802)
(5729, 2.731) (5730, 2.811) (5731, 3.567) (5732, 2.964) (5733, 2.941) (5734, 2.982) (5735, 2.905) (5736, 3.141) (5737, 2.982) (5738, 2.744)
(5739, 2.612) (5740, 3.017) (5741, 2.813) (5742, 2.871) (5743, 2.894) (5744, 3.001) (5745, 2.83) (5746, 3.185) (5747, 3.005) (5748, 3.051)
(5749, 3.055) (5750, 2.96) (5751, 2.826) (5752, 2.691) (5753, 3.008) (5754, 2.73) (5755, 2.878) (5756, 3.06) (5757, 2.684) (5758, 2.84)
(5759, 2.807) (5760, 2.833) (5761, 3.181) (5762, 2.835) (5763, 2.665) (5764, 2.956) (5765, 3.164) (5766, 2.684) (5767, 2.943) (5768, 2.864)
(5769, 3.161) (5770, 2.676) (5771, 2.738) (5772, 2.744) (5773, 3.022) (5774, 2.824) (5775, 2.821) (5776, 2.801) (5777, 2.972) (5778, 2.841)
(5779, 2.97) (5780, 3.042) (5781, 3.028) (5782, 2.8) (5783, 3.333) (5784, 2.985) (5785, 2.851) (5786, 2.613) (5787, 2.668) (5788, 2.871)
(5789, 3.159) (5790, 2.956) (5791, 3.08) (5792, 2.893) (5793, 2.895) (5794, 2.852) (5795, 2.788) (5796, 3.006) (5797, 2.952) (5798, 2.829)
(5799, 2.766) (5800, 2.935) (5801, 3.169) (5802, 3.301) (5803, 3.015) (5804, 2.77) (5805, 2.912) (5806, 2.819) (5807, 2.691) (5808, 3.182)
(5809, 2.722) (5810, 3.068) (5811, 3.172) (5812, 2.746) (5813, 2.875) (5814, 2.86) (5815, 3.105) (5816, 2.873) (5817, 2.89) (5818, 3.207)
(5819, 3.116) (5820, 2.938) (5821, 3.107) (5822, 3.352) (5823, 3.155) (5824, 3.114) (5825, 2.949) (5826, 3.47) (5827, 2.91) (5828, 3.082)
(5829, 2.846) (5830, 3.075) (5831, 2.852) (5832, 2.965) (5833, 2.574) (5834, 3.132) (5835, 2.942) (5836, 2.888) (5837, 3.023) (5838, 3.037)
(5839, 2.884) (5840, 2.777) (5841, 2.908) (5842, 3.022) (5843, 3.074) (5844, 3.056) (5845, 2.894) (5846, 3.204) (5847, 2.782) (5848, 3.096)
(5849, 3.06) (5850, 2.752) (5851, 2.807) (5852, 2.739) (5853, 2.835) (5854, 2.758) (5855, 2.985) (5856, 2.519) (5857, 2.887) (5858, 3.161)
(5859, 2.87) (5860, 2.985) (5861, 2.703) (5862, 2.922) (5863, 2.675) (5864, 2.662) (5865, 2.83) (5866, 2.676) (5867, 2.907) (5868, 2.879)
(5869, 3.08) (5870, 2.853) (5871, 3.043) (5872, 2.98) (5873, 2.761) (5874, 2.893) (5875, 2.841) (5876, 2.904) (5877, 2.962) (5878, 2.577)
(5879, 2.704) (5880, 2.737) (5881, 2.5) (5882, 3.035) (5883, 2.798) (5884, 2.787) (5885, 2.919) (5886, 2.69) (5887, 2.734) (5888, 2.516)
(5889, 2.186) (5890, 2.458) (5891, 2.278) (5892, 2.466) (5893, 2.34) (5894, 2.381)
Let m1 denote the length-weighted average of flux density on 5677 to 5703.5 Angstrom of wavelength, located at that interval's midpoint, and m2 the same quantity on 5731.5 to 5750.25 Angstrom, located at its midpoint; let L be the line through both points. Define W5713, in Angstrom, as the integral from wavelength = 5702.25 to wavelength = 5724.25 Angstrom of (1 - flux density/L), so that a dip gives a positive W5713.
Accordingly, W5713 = 0.8 Angstrom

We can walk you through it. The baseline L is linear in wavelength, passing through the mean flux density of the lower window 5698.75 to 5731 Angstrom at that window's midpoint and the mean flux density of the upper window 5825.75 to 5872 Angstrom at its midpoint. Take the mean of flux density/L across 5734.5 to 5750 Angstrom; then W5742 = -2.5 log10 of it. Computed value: -0.03 mag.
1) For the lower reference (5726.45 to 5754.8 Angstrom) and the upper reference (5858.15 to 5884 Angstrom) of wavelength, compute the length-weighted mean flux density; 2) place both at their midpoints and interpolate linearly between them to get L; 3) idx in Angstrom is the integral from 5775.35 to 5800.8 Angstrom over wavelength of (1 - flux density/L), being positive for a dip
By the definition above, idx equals -0.2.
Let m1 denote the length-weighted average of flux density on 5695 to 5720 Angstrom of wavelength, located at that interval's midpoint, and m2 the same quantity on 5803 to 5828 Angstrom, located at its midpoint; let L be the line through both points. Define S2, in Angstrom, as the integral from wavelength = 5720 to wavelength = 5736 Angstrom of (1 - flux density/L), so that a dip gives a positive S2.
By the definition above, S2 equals -0.8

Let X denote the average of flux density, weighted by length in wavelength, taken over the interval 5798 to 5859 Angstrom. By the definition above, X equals 2.96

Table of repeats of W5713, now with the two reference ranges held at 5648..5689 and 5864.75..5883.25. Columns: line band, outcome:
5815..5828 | -1.07 Angstrom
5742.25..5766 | -0.31 Angstrom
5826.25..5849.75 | -0.92 Angstrom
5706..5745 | -0.10 Angstrom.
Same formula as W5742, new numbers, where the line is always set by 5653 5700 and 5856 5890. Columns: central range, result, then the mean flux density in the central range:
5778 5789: -0.029 mag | 2.92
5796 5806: -0.044 mag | 2.96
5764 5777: -0.009 mag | 2.88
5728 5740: -0.025 mag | 2.94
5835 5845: -0.054 mag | 2.96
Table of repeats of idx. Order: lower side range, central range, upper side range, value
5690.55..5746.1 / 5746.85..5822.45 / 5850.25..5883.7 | -1.53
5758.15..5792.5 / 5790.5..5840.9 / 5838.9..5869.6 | -1.34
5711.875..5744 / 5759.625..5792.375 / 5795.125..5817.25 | 0.30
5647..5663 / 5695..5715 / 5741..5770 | 0.39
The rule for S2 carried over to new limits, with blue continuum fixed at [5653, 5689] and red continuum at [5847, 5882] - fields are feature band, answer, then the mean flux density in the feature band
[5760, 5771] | -0.1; 2.9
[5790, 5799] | -0.1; 2.91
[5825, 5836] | -0.5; 2.98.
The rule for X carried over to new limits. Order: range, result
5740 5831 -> 2.94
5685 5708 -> 2.82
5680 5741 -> 2.88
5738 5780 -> 2.89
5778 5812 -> 2.94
